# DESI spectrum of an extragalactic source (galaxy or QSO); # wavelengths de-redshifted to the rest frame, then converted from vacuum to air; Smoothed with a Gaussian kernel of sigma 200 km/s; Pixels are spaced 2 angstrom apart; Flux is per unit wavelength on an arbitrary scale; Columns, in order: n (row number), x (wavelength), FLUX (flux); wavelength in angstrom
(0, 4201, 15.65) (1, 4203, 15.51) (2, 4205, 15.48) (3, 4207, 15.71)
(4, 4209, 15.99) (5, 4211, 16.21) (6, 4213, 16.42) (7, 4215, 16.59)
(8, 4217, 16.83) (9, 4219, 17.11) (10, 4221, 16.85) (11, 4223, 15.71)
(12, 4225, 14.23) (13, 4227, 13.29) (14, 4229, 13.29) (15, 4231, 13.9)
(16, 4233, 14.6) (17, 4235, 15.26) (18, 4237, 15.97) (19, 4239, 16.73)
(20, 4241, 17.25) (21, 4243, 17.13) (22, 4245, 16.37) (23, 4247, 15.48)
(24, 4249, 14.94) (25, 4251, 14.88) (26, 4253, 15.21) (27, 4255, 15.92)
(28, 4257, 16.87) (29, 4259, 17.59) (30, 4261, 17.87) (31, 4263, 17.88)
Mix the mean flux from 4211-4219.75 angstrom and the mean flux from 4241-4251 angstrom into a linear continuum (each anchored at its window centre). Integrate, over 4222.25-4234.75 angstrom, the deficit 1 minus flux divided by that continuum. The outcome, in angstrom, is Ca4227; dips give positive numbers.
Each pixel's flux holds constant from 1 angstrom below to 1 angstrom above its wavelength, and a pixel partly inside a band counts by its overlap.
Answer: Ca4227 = 1.7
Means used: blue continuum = 16.7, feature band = 14.2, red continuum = 16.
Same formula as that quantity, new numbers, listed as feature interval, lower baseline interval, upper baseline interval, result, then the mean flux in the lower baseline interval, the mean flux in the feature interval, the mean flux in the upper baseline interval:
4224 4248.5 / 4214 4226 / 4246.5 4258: 0.9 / 16.2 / 15.3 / 15.6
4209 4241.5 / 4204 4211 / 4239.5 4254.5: 0.5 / 15.8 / 15.6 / 15.9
